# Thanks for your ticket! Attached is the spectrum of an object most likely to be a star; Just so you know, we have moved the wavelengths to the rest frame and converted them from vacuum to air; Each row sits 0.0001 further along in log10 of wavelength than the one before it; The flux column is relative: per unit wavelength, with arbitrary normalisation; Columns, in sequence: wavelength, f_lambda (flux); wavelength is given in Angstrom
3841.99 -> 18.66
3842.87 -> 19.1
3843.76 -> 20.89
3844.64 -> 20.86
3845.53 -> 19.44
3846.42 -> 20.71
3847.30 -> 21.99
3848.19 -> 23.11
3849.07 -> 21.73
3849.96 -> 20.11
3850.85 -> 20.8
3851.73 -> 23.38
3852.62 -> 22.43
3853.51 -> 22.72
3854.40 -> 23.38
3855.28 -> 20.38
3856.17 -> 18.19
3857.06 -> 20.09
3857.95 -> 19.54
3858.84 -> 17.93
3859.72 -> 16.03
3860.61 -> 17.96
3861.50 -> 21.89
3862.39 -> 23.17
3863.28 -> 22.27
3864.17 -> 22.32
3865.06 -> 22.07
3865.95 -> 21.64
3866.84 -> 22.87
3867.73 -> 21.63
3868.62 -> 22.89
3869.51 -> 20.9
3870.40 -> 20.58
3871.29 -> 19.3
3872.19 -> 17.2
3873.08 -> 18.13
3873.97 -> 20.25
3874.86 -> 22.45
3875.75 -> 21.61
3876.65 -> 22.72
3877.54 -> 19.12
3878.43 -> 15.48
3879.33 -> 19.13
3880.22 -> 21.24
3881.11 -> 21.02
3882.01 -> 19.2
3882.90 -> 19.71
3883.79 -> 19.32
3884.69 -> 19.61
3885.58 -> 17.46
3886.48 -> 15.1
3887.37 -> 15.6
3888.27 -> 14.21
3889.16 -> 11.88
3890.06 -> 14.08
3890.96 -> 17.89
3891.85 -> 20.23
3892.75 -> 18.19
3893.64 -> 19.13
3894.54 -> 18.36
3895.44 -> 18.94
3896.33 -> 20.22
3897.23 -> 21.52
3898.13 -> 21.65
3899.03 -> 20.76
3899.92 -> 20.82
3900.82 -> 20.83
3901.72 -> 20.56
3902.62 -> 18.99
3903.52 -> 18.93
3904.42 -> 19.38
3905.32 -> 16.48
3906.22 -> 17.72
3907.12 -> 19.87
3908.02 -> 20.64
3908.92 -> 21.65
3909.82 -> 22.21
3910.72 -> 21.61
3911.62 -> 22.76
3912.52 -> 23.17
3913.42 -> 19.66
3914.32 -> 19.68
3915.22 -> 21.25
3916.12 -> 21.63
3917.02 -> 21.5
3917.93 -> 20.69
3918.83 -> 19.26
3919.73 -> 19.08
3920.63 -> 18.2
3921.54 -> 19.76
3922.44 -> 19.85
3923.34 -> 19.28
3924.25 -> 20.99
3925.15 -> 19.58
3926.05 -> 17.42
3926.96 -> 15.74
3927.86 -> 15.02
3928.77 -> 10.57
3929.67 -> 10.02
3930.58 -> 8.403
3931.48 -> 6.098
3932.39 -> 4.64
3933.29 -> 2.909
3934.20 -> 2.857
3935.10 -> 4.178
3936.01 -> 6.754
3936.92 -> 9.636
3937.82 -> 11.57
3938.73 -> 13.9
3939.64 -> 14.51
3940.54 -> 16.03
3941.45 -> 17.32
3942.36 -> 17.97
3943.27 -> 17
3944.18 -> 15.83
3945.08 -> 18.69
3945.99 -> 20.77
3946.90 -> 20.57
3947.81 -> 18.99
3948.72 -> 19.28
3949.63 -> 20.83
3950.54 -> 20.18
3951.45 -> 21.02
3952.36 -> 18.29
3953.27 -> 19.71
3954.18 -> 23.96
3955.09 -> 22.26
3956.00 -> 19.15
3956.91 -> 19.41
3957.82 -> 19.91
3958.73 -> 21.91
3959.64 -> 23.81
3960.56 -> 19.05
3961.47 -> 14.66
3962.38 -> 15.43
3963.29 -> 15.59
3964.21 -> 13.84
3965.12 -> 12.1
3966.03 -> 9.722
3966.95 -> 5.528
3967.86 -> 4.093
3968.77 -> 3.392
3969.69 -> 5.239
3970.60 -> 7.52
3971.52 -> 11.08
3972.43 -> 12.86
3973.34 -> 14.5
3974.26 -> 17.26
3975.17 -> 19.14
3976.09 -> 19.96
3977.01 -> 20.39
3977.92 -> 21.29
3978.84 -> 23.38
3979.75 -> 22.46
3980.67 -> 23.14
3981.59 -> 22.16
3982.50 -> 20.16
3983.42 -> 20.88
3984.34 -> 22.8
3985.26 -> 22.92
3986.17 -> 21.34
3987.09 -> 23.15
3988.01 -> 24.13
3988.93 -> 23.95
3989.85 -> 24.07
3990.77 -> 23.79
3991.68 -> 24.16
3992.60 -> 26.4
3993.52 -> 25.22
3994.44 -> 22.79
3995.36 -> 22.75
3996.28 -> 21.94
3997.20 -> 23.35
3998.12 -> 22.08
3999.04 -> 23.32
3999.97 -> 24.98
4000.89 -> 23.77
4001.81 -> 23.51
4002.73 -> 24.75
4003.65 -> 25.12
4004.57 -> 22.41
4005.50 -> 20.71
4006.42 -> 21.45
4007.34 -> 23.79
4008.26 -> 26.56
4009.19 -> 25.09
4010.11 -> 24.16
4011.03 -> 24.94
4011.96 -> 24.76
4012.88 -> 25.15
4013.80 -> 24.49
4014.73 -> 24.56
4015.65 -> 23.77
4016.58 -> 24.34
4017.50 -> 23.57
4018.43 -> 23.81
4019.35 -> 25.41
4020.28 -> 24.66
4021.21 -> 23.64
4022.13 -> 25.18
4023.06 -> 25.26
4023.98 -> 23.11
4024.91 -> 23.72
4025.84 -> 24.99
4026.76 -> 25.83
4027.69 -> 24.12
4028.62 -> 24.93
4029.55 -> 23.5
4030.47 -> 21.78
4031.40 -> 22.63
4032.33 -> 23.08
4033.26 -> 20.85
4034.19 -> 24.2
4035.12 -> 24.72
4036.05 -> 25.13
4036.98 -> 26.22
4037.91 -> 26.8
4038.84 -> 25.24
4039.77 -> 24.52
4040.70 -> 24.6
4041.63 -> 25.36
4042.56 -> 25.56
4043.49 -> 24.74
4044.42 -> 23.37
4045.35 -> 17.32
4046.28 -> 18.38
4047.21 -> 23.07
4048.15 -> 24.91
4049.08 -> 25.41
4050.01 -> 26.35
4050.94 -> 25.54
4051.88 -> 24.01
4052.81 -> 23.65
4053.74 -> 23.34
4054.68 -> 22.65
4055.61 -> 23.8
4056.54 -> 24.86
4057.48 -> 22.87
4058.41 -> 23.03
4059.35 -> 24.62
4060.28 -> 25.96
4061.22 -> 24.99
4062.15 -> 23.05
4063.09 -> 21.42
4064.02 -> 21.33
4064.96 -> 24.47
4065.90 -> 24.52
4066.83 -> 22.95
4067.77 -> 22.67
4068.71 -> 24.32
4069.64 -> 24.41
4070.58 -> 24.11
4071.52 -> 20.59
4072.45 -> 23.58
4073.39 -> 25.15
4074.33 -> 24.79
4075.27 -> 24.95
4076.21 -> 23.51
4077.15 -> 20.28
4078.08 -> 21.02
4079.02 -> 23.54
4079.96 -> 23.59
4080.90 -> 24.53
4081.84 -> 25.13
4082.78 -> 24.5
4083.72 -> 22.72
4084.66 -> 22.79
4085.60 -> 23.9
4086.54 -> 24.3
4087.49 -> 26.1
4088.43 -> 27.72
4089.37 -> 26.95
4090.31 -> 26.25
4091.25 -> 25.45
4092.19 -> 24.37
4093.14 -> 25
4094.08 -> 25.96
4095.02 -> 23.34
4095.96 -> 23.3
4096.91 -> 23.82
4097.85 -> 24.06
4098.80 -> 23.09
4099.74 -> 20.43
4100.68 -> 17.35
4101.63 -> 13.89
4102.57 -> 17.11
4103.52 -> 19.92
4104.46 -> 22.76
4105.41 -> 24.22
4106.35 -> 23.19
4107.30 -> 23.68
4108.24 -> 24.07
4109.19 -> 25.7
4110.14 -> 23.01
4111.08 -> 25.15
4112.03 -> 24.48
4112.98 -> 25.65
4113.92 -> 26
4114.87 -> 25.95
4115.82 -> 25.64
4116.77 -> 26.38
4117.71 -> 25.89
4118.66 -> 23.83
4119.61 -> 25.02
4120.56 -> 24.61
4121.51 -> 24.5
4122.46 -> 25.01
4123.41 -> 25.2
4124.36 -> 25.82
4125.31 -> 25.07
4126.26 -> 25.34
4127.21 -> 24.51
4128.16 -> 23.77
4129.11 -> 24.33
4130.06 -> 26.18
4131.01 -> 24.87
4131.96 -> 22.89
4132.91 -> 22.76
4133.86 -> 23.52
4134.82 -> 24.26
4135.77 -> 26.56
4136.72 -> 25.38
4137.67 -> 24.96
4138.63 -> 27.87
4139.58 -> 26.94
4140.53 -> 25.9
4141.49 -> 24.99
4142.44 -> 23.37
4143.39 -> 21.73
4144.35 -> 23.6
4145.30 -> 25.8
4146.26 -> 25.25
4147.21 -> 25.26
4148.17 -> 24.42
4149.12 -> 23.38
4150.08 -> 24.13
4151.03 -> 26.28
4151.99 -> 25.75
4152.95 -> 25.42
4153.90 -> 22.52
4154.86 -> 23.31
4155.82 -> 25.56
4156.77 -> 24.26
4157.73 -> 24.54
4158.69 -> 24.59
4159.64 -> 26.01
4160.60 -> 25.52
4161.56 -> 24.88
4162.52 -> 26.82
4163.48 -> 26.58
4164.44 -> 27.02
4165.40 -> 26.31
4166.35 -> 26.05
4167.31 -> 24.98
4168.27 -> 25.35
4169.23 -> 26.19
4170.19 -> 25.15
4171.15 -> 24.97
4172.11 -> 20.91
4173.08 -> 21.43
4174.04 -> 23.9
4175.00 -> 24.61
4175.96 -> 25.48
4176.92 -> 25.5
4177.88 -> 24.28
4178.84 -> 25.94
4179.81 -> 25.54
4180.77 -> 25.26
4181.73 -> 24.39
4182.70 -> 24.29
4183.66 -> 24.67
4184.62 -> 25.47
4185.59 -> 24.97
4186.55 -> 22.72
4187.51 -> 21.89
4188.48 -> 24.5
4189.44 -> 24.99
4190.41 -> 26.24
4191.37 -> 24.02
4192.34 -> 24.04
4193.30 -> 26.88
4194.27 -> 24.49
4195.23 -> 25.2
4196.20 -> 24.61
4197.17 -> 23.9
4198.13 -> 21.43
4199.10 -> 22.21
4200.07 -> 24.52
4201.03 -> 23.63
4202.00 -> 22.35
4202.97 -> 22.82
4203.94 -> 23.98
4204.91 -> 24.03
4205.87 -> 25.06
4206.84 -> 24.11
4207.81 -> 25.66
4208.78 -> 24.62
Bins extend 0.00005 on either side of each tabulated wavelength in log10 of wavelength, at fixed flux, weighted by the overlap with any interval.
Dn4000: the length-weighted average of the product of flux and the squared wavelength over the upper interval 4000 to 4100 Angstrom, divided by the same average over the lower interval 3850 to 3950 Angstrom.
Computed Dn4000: 1.42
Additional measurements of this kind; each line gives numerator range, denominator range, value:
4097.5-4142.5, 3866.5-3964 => 1.48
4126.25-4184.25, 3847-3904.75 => 1.44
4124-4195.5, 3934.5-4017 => 1.40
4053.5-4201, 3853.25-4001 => 1.45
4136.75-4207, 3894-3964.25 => 1.58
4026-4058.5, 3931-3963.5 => 1.57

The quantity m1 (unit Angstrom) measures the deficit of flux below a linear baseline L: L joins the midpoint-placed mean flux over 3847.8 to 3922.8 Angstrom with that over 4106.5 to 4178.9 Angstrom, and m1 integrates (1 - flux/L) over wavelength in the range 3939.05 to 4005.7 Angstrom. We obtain 7.43 Angstrom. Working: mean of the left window 20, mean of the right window 24.9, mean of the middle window 19.2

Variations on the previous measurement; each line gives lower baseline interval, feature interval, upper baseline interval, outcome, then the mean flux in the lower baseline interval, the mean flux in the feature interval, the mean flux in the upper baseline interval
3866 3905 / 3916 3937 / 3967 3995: 5.8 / 19.3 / 13.9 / 19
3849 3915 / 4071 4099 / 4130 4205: -1.1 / 19.9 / 24.2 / 24.6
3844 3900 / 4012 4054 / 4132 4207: -3.1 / 19.9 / 24.1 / 24.6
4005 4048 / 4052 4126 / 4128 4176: 1.8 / 24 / 23.8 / 24.8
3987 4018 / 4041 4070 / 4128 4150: 0.7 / 23.9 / 23.7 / 24.7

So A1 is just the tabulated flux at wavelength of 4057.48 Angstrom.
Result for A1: 22.87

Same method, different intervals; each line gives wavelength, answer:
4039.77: 24.52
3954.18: 23.96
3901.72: 20.56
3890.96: 17.89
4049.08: 25.41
